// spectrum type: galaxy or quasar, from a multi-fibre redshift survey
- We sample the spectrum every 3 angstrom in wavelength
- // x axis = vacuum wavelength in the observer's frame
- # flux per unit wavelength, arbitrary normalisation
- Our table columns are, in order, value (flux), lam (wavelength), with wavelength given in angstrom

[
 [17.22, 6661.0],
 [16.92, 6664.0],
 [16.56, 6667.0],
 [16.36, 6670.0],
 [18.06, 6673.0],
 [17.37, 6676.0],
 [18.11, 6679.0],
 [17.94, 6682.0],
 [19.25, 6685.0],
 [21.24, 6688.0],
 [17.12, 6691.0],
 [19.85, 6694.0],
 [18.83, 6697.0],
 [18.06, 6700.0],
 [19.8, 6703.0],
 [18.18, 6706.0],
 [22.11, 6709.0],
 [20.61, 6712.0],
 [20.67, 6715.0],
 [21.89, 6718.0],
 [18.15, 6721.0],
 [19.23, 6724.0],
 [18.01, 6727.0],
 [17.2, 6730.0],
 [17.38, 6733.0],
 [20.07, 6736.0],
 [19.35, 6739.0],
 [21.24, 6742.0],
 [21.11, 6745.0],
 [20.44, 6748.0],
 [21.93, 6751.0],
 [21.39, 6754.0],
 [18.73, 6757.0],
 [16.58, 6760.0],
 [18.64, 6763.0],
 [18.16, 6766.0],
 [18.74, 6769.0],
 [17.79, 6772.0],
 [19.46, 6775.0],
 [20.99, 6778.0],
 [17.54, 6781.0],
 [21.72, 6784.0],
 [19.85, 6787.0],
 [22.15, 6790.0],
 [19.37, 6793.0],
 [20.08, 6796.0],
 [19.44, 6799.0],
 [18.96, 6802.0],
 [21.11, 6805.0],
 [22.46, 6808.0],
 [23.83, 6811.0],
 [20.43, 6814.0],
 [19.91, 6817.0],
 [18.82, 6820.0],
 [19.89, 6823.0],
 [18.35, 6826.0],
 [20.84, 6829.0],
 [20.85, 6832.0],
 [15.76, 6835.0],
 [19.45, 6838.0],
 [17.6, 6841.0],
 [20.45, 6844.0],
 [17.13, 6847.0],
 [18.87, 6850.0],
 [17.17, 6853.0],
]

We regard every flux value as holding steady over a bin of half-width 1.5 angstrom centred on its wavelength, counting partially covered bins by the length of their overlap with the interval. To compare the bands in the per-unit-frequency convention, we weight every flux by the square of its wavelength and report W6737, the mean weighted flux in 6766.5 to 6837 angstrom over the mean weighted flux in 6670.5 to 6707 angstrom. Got 1.11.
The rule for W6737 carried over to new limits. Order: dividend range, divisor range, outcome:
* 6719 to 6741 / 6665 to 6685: 1.08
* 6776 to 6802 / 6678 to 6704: 1.09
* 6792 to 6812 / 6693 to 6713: 1.09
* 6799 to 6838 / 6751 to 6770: 1.08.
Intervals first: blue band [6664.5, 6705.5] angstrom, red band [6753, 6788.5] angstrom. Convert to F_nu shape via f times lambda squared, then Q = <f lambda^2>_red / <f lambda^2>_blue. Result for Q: 1.07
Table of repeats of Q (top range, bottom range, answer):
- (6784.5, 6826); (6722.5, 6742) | 1.11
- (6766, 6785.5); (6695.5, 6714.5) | 1.00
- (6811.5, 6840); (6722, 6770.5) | 1.04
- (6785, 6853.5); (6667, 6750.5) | 1.06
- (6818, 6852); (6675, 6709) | 1.04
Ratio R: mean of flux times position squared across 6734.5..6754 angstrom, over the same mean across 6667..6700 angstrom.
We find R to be 1.15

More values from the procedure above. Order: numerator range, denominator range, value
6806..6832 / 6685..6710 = 1.10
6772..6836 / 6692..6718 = 1.04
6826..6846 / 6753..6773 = 1.05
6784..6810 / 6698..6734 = 1.09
